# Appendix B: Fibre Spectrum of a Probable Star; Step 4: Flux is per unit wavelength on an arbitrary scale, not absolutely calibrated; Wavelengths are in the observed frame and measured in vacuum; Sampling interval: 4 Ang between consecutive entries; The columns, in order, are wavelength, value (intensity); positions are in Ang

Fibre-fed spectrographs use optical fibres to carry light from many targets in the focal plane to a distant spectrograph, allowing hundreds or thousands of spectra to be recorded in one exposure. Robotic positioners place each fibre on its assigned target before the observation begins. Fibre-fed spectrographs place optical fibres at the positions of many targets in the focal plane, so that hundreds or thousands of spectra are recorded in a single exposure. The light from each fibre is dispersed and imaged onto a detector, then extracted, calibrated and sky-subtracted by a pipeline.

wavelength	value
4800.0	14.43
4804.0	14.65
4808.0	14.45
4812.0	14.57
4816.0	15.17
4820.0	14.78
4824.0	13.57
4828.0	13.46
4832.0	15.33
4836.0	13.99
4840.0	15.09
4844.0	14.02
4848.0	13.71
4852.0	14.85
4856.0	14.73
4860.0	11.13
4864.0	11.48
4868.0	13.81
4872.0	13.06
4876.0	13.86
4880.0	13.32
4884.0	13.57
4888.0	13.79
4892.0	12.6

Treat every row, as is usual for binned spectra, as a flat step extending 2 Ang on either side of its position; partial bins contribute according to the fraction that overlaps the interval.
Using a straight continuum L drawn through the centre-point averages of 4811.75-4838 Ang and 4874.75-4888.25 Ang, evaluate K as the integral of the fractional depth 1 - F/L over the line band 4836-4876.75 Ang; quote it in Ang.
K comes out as 1.10 Ang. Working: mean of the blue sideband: 14.4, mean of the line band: 13.6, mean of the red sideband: 13.6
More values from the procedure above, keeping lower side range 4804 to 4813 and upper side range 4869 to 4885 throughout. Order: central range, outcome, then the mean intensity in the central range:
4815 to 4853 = -0.6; 14.4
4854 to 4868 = 1.1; 12.6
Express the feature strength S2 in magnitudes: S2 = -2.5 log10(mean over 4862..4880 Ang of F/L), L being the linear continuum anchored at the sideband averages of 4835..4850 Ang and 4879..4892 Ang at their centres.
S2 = 0.05 mag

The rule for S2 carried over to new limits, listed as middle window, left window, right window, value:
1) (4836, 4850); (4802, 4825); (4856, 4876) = -0.05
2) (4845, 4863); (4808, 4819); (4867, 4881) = 0.03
